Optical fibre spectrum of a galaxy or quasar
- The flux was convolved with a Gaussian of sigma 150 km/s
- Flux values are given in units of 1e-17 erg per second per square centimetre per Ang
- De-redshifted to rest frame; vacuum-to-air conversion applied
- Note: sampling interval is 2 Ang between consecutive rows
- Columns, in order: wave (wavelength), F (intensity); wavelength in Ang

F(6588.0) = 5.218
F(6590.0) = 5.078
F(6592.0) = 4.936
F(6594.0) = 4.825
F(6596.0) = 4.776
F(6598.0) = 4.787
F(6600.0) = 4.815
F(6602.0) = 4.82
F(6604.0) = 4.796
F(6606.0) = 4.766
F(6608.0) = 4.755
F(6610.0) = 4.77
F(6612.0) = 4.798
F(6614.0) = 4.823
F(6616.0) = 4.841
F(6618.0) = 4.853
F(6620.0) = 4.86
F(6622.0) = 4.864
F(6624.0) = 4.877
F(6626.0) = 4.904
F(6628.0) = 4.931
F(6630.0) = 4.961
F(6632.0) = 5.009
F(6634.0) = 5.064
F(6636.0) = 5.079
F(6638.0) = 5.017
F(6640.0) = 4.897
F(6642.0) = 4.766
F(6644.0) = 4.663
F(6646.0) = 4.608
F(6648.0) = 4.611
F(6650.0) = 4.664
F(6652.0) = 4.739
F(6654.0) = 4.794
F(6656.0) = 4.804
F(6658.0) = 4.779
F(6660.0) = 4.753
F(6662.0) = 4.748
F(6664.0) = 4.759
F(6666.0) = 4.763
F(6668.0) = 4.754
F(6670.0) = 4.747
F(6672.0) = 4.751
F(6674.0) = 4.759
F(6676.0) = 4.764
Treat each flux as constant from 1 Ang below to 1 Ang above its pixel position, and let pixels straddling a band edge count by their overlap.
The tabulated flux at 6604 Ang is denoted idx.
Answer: 4.796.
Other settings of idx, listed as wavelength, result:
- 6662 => 4.748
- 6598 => 4.787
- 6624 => 4.877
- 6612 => 4.798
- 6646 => 4.608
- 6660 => 4.753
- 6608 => 4.755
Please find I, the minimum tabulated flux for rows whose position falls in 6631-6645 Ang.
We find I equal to 4.663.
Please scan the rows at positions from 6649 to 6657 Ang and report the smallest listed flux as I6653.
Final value 4.664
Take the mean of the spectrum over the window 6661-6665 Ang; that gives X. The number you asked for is 4.75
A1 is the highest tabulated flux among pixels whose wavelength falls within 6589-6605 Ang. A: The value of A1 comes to 5.078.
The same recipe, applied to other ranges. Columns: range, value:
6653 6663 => 4.804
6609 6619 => 4.853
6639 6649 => 4.897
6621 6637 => 5.079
